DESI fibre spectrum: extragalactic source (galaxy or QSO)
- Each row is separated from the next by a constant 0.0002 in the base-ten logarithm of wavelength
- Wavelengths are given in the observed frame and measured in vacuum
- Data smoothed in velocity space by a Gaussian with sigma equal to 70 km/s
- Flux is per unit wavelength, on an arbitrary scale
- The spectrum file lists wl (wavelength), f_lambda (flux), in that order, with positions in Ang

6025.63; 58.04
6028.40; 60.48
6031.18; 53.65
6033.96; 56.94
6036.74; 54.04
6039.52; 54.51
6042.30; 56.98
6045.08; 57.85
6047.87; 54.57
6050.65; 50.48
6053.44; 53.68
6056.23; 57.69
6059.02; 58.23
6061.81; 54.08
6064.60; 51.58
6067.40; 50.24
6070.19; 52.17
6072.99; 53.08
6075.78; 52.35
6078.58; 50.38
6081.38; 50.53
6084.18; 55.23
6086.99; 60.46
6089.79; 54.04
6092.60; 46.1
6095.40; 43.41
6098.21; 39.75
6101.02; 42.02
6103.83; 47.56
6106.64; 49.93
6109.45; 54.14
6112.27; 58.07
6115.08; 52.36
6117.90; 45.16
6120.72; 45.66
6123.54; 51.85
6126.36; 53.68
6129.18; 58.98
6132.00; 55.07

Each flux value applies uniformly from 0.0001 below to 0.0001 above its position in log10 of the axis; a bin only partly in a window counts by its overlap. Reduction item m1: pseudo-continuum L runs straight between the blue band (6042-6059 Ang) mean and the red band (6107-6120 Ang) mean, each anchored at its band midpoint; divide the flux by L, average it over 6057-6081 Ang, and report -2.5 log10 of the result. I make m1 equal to 0.031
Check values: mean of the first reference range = 55.3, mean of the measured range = 52.8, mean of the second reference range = 51.9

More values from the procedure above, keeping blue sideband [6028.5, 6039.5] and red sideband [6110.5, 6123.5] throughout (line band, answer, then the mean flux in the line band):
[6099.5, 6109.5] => 0.08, 47.6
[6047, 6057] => 0.01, 53.9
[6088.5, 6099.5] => 0.14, 45.8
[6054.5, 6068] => -0.01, 54.6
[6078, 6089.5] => -0.04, 54.4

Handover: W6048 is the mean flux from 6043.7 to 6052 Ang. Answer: 54.3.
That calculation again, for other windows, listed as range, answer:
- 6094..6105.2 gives 43.2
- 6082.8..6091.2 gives 56.5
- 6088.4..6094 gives 50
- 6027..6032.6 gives 57.1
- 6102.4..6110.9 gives 50.5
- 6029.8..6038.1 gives 54.9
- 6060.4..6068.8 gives 52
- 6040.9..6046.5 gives 57.4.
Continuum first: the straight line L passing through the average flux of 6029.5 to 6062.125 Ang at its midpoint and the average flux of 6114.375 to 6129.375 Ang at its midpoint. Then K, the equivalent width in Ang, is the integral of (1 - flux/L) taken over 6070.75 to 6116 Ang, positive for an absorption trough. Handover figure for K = 1.5 Ang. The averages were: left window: 55.3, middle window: 50.6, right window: 50.6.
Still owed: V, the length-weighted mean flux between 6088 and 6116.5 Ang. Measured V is 48.9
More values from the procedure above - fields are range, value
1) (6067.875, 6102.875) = 49.9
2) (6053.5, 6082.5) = 53.1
